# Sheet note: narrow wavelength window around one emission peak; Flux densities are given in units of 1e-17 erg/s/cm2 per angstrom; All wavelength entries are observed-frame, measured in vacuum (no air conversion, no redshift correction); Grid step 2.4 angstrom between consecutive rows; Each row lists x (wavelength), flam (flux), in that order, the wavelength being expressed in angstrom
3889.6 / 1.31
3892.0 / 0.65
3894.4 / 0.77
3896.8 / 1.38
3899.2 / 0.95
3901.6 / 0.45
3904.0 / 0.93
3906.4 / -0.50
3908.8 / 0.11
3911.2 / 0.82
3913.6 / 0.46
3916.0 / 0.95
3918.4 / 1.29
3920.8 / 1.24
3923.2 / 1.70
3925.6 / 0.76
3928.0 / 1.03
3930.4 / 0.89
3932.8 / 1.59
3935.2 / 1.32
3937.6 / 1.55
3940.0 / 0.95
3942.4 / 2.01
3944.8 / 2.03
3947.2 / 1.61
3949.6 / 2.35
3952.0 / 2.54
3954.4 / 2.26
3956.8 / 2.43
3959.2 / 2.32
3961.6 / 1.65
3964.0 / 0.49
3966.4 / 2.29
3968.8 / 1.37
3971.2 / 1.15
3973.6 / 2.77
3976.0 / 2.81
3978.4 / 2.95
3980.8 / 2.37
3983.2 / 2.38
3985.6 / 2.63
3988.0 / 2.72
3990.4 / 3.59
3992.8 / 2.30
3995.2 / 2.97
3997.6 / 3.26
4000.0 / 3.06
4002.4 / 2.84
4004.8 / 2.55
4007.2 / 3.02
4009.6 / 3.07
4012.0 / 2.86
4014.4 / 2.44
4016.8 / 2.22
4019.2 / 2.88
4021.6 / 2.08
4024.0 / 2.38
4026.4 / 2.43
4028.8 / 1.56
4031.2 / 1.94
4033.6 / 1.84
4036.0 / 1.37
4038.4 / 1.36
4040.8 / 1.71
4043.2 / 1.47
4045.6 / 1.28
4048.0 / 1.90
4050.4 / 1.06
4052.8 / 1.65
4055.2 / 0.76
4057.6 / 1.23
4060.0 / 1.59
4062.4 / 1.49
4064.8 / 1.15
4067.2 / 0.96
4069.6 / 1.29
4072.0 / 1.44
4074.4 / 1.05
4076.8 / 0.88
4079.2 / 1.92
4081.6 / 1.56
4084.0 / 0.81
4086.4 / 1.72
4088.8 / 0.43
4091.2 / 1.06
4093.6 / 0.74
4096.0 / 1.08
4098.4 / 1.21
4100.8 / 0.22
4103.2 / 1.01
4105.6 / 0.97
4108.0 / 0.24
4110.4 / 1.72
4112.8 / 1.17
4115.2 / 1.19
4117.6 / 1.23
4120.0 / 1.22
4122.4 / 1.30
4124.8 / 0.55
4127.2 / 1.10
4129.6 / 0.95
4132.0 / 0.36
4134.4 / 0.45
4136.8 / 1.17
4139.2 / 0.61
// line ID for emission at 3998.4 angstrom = C IV 1549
